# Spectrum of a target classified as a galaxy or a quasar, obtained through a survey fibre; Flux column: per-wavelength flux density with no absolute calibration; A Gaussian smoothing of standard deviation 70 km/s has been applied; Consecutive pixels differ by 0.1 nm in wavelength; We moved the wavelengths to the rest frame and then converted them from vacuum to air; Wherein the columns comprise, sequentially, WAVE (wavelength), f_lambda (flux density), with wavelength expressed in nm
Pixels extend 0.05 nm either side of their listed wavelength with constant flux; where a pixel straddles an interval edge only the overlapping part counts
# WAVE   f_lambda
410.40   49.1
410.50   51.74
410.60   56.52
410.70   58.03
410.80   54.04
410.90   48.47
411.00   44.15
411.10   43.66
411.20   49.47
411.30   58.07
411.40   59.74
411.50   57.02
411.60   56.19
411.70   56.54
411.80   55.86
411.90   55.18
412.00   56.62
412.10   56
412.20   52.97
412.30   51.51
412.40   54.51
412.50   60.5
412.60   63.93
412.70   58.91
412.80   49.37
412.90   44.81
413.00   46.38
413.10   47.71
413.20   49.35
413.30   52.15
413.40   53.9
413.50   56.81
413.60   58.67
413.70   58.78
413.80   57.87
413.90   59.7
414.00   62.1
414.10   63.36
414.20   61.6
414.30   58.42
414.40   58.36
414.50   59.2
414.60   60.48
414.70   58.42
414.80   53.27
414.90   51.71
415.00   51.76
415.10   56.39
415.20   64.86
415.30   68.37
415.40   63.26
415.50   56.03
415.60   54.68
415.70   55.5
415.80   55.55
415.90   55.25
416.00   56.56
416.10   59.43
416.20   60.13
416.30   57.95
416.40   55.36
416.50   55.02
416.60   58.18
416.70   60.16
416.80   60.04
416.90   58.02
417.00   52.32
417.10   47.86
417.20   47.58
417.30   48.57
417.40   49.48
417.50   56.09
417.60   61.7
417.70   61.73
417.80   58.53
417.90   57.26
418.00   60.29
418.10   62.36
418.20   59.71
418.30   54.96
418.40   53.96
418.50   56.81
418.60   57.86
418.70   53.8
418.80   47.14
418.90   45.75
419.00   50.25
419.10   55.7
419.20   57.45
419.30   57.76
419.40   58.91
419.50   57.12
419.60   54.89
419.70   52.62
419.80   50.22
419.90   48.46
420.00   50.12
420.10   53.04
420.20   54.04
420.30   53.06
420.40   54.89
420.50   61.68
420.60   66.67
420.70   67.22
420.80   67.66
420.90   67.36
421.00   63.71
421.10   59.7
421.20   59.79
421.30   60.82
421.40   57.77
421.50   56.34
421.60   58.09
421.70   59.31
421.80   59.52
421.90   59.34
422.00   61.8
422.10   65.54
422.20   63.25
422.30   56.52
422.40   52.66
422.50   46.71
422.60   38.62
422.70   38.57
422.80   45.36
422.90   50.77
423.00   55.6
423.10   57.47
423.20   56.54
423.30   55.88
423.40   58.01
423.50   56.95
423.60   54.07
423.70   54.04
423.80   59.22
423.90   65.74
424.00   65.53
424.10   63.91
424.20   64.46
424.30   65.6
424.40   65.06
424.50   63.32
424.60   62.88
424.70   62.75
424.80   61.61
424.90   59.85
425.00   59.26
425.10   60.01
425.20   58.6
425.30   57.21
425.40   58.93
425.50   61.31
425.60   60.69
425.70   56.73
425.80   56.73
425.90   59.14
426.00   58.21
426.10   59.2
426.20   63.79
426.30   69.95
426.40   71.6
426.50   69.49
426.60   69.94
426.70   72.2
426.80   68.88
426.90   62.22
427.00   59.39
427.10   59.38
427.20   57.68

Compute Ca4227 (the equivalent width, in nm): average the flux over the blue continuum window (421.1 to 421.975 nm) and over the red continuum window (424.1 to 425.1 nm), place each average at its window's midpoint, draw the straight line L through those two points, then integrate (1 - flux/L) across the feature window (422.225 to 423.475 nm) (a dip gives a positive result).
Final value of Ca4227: 0.19 nm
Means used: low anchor 59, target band 51.4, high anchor 62.7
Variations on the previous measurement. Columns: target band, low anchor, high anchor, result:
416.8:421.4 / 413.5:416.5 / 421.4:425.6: 0.139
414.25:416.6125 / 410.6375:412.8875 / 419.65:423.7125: -0.108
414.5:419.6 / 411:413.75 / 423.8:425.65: 0.059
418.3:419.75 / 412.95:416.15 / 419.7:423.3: 0.060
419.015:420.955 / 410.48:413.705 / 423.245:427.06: 0.050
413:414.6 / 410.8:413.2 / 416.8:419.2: -0.095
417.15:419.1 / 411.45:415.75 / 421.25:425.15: 0.075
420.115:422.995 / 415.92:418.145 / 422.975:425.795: 0.066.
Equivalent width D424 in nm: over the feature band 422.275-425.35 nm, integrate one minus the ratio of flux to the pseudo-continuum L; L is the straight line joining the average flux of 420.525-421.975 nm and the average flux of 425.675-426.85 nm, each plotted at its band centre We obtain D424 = 0.30 nm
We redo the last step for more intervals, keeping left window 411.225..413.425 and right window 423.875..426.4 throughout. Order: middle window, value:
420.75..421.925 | -0.025 nm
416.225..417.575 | 0.057 nm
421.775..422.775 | 0.103 nm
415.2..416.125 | -0.038 nm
